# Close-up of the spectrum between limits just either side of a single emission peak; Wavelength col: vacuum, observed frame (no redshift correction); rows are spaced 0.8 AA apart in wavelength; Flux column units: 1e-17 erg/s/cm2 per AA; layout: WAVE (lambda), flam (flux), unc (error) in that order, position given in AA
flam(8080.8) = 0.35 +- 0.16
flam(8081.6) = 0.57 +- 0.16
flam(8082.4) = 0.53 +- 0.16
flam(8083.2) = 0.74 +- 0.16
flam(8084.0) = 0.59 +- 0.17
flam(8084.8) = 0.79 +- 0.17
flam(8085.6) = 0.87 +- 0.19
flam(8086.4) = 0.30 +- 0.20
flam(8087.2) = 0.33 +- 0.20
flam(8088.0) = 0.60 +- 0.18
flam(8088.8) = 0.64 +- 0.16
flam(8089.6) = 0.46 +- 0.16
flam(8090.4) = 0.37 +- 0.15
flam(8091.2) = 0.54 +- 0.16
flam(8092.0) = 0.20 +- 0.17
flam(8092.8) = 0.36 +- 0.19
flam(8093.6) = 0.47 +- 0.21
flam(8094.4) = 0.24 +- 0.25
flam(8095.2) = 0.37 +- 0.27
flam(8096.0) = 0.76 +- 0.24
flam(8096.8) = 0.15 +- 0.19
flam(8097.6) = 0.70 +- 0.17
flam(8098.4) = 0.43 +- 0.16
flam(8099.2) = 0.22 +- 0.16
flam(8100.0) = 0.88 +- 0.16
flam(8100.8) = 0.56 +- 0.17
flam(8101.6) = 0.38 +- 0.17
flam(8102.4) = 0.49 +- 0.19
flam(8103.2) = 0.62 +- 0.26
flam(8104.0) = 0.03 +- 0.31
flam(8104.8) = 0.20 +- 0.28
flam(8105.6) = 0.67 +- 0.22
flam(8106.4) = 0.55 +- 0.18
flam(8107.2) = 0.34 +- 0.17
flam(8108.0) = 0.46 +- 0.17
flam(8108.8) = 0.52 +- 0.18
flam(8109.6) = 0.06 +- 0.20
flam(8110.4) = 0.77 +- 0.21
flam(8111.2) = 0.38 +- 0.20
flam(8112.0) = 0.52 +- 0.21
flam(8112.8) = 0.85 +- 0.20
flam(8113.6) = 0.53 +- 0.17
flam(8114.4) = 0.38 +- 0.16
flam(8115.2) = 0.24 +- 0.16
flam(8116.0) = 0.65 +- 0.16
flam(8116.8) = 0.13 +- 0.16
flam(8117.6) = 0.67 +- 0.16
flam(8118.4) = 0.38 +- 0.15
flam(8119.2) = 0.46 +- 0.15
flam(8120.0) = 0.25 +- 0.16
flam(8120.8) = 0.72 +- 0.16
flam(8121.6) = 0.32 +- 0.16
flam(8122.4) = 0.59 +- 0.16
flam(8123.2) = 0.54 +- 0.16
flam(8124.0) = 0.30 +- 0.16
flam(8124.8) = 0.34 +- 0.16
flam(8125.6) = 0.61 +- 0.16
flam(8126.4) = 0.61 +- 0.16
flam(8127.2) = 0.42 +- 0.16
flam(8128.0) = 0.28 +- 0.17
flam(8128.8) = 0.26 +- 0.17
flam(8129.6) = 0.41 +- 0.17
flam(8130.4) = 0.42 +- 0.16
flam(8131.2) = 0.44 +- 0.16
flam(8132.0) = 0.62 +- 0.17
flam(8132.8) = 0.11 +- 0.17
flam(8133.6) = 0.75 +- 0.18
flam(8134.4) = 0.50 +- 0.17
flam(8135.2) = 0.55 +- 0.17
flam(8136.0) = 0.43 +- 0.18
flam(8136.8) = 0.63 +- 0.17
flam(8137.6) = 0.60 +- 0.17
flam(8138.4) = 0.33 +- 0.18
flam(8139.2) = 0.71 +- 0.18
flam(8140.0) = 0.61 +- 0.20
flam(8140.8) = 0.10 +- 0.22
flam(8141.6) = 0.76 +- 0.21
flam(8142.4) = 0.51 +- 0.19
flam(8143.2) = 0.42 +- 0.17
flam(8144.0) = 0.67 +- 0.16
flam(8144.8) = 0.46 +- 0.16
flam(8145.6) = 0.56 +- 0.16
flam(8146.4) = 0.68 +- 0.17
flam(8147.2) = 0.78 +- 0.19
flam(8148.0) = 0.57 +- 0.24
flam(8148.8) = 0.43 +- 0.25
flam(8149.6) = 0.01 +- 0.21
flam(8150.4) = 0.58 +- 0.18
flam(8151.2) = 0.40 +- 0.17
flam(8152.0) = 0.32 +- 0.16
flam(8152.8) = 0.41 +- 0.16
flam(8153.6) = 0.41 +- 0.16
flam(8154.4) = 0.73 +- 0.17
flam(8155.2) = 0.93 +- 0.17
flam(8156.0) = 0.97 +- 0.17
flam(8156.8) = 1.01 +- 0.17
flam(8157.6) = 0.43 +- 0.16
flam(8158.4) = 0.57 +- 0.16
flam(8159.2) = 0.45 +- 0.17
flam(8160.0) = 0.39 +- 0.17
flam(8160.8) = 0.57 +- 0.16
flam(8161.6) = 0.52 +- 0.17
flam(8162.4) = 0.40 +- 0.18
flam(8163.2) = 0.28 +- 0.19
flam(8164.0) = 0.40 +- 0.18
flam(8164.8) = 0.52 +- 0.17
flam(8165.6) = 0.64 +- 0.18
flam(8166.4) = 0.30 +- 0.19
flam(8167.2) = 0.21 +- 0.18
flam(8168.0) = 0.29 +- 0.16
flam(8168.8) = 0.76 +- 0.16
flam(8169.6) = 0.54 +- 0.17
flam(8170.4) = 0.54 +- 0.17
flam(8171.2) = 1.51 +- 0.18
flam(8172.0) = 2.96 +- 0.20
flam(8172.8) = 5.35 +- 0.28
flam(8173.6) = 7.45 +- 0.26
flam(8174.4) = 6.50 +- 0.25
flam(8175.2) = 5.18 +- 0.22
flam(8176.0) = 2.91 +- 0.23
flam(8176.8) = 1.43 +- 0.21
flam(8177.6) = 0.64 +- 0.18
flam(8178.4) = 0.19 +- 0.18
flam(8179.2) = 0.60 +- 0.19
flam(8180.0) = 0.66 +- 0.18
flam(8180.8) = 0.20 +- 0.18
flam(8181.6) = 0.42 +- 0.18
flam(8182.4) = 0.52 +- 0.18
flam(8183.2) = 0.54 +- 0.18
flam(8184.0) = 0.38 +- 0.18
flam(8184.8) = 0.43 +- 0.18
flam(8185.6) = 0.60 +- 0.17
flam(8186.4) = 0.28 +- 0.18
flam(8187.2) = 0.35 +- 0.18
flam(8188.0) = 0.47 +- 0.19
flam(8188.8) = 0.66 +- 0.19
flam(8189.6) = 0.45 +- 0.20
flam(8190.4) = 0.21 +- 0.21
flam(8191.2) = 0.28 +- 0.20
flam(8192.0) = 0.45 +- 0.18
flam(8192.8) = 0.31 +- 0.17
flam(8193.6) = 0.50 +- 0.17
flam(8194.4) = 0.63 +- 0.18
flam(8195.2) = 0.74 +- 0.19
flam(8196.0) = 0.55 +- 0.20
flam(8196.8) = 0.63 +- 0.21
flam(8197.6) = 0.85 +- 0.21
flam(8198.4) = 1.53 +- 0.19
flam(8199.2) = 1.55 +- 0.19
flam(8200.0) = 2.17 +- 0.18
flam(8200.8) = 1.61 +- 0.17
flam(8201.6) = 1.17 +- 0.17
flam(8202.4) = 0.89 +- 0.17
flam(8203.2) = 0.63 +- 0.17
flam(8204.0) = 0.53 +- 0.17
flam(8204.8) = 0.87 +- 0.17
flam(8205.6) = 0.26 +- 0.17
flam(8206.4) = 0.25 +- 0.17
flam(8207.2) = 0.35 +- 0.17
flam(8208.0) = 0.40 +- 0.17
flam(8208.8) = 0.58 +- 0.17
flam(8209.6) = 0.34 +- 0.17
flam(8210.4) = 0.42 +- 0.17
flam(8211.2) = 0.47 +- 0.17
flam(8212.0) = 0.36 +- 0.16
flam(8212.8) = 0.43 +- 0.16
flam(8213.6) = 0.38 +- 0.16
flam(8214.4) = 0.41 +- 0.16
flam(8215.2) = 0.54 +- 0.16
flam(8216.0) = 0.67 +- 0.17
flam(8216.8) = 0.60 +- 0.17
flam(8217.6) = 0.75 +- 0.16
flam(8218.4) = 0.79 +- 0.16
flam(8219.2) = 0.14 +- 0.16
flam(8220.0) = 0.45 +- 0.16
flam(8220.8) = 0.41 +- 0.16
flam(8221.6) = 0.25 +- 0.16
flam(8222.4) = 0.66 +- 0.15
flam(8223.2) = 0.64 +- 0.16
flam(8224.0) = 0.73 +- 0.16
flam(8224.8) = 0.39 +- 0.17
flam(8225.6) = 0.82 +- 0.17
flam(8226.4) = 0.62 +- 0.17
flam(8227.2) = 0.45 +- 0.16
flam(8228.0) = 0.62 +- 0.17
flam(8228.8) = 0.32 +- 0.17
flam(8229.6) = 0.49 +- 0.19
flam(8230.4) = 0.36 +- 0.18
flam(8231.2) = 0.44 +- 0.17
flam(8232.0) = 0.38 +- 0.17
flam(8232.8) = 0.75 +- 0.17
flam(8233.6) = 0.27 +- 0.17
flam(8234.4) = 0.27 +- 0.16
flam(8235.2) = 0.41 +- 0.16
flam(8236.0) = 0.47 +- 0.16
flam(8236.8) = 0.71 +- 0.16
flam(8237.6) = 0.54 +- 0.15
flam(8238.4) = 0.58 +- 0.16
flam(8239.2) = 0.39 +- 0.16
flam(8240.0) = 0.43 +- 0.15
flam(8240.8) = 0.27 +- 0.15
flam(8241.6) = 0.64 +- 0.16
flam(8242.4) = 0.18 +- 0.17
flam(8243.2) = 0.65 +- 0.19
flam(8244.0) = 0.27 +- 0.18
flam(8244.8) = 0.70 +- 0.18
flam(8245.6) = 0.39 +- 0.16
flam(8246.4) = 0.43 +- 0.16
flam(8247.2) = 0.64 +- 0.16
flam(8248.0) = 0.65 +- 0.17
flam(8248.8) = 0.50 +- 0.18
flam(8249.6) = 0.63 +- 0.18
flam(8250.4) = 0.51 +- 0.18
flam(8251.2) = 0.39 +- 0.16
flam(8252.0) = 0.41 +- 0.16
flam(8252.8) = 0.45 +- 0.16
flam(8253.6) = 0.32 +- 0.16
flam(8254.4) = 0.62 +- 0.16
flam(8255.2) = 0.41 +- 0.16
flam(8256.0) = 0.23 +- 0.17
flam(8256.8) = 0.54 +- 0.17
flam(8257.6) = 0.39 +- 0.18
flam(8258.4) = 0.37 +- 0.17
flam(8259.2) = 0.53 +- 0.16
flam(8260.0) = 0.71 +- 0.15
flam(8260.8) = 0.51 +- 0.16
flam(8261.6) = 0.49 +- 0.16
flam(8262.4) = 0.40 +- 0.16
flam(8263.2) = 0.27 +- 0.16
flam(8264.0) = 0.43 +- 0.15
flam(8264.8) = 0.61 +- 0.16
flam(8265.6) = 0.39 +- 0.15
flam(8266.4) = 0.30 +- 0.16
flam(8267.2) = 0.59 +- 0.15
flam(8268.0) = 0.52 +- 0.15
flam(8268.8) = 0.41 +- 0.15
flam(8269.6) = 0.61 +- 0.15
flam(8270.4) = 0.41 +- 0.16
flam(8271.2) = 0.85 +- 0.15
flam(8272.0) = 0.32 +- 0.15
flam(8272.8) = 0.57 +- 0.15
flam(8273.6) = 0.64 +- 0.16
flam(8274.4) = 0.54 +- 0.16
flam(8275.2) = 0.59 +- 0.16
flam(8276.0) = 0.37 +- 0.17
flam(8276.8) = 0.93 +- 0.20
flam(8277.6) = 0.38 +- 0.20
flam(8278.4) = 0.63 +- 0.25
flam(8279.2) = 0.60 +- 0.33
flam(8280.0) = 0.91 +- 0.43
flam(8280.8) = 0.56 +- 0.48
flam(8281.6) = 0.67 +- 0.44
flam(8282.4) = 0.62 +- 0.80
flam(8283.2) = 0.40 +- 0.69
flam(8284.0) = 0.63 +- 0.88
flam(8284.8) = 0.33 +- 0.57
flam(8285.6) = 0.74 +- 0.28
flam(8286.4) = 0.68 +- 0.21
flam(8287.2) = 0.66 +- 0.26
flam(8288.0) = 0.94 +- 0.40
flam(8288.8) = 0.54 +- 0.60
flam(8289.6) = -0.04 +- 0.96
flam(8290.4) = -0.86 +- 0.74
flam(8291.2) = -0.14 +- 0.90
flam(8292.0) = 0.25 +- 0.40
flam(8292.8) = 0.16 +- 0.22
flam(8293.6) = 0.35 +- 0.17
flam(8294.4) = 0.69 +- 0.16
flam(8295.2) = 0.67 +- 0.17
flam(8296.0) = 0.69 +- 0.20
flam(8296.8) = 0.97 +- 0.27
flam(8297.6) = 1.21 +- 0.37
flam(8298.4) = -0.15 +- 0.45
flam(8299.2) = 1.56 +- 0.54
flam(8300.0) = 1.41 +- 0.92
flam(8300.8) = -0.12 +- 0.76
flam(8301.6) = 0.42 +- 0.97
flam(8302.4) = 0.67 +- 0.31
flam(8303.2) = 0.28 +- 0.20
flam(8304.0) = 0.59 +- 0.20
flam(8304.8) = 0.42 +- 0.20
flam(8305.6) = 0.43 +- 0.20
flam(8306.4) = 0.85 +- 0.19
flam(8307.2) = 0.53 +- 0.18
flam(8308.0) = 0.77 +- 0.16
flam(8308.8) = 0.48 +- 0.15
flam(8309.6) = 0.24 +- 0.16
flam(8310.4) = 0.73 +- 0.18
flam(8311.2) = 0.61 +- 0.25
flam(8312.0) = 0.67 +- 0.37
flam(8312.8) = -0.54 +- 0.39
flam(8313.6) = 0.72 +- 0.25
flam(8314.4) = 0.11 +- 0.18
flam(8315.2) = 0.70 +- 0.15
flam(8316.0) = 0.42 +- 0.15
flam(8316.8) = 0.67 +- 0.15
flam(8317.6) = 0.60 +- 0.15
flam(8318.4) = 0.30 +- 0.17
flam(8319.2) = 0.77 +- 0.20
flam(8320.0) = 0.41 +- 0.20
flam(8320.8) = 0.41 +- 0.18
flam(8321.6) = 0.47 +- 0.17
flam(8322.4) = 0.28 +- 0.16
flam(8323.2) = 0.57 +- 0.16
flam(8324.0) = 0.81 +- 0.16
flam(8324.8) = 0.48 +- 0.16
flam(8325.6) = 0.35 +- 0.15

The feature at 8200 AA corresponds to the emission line [N II]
